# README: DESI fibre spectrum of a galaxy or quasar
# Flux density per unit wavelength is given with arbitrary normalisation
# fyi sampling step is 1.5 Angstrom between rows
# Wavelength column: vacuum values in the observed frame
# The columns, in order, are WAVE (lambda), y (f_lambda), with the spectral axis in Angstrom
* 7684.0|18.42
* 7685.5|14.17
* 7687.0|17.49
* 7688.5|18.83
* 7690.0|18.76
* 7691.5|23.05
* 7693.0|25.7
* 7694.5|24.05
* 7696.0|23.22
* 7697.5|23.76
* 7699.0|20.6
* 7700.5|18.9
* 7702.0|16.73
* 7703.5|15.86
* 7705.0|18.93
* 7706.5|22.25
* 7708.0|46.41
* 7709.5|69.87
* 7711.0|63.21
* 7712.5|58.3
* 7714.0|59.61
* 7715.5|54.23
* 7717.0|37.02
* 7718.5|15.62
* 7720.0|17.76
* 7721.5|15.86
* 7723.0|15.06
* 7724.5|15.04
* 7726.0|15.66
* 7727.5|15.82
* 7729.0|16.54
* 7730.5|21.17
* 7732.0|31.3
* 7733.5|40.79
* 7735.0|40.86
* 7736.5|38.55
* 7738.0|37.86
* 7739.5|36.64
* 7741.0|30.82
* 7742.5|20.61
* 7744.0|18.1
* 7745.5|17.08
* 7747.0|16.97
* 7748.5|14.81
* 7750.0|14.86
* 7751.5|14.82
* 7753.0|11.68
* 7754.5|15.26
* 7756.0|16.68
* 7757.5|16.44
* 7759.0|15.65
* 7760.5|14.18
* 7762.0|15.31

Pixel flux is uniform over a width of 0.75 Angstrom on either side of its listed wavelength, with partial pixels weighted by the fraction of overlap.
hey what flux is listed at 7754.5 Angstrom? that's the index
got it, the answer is 15.26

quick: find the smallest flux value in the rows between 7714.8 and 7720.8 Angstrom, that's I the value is 15.62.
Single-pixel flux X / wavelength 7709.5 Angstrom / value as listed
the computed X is 69.87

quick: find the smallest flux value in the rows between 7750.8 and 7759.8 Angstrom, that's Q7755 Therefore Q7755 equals 11.68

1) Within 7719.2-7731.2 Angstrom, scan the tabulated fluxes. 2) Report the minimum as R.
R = 15.04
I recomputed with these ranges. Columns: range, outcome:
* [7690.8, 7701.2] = 18.9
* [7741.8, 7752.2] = 14.81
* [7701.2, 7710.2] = 15.86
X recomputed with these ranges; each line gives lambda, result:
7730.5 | 21.17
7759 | 15.65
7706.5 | 22.25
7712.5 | 58.3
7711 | 63.21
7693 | 25.7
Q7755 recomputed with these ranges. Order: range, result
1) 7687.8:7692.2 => 18.76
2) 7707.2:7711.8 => 46.41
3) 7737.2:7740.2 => 36.64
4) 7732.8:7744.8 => 18.1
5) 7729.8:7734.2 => 21.17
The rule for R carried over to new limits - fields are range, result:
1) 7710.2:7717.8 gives 37.02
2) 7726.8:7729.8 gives 15.82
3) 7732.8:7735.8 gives 40.79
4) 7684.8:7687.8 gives 14.17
